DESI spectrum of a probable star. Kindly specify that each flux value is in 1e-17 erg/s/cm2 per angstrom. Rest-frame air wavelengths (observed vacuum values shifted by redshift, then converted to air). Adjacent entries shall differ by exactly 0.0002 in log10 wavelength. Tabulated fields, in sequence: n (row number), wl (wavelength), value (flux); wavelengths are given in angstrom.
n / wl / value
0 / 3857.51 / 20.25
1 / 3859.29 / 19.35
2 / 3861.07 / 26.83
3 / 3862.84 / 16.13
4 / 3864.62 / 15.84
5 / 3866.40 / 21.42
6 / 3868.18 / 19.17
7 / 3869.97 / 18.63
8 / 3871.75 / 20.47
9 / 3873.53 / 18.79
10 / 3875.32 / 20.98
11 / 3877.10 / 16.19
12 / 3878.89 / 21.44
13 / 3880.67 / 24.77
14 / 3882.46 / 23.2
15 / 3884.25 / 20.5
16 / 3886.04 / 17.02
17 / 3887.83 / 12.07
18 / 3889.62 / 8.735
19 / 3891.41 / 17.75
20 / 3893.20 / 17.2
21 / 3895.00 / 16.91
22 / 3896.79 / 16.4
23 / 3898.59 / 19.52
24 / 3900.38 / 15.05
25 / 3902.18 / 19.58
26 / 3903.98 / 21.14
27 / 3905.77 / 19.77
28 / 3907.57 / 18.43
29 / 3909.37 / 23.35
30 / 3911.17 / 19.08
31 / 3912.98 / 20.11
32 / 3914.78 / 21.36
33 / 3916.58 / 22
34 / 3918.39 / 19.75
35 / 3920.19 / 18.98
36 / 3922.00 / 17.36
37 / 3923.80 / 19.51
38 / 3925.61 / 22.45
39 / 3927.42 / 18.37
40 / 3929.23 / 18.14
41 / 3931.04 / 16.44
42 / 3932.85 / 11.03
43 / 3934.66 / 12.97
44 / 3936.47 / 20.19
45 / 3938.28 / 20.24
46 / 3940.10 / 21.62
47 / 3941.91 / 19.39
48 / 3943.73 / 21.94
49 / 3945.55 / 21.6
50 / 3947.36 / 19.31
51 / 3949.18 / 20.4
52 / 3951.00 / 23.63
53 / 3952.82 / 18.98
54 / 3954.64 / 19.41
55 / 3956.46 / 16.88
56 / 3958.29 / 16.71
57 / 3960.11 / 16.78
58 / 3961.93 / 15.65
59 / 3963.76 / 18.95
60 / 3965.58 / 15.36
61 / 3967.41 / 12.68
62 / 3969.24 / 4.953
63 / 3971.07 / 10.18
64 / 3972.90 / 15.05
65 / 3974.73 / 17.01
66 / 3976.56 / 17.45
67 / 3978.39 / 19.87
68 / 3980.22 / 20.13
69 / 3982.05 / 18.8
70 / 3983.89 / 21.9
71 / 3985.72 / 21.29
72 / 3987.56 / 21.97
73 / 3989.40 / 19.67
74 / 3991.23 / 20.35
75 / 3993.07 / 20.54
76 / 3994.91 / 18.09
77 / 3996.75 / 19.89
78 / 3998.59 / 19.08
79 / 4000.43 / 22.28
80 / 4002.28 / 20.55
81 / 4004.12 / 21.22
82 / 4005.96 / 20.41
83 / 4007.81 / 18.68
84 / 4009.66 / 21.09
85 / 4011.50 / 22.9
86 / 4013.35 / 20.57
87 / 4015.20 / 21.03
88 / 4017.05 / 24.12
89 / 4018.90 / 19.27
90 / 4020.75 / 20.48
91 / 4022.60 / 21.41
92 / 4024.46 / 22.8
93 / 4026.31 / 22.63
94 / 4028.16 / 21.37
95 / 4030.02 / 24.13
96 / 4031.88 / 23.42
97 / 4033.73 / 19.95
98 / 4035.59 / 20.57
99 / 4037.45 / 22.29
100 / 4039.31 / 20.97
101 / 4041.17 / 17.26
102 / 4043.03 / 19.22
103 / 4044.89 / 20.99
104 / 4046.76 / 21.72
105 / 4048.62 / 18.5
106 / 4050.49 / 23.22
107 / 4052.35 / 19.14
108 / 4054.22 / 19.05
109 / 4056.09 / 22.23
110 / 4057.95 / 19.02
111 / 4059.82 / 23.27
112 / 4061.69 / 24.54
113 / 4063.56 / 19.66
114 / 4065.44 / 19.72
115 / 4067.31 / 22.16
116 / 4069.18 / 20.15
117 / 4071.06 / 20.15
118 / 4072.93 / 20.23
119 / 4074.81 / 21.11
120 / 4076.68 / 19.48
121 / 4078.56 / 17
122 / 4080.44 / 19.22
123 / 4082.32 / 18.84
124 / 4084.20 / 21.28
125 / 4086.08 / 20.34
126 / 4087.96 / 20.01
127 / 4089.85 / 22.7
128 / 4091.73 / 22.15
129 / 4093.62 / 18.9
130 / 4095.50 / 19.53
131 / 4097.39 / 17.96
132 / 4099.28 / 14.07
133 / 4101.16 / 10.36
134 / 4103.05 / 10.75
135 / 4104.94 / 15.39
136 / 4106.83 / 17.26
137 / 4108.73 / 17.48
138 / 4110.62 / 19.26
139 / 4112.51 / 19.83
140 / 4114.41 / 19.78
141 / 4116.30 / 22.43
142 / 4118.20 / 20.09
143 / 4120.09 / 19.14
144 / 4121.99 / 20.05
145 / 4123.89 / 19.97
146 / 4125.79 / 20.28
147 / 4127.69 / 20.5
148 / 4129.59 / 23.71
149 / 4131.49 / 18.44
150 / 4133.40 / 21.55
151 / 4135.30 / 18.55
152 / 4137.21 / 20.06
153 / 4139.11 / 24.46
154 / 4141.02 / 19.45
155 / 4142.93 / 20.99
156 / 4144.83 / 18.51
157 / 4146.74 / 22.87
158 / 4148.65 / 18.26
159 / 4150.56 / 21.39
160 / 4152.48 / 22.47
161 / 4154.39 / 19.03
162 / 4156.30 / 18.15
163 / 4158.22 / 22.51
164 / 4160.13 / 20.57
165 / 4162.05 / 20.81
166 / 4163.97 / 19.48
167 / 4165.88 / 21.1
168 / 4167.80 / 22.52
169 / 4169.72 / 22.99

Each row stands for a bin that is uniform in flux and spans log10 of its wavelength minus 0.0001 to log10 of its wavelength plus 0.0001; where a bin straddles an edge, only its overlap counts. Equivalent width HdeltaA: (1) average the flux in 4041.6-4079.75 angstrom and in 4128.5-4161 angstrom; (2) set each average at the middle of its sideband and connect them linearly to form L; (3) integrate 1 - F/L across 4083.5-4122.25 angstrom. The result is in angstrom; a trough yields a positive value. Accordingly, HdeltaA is 3.95 angstrom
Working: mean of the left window 20.5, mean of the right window 20.6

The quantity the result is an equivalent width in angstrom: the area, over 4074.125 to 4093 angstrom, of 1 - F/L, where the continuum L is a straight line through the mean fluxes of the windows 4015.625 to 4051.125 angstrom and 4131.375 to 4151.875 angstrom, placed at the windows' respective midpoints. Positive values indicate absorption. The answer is 0.7 angstrom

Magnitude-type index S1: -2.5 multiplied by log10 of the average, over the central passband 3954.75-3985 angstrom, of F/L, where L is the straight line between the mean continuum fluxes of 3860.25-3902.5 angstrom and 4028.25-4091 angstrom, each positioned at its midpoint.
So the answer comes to 0.20 mag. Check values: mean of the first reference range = 18.5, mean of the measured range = 16.3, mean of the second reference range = 20.7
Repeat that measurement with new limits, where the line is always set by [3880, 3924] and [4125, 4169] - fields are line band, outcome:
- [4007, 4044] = -0.08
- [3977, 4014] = -0.05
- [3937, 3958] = -0.06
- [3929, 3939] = 0.16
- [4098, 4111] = 0.34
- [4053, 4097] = -0.02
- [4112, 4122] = 0.01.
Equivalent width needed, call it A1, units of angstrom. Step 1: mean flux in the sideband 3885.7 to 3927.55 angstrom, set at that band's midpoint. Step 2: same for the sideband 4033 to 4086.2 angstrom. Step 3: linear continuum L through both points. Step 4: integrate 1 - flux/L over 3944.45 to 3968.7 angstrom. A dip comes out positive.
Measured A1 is 1.3 angstrom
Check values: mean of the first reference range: 18.4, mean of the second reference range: 20.4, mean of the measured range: 18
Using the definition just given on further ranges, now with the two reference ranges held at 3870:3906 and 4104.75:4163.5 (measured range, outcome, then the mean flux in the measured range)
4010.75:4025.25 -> -1.7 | 21.5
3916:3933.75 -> 0.3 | 18.3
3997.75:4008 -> -0.7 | 20.5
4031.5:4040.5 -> -0.8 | 21.2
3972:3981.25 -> 0.5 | 17.9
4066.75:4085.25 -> -0.2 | 19.9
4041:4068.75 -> -1.6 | 20.7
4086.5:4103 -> 1.7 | 17.9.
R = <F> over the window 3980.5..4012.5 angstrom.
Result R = 20.5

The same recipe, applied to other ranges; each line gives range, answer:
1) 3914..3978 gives 17.8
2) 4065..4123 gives 18.9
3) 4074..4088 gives 19.6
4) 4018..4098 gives 20.7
